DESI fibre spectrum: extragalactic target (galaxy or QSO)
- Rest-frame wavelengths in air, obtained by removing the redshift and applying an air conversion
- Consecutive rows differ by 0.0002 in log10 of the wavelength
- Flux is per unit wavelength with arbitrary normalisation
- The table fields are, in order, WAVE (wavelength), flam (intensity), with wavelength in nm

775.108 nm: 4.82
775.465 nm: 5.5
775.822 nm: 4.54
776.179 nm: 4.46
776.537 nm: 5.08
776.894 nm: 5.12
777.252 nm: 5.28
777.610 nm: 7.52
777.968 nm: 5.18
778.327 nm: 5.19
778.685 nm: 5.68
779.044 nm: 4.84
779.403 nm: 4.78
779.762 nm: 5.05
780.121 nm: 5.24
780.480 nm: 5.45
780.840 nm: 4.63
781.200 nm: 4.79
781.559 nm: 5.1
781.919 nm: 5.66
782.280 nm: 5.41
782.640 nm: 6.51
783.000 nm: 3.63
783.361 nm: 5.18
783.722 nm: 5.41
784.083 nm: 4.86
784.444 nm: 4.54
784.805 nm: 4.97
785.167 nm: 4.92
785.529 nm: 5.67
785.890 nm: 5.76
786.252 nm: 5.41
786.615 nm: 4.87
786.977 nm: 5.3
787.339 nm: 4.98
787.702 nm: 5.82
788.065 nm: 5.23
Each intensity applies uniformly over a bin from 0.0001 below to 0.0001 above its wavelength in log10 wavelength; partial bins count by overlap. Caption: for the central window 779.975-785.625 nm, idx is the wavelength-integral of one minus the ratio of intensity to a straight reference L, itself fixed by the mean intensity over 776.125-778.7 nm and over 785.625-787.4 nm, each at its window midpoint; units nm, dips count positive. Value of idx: 0.27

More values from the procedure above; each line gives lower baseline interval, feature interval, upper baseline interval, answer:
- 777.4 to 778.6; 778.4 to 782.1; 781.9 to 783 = 0.39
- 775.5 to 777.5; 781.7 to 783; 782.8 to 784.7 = -0.19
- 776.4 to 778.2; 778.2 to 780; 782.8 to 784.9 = 0.10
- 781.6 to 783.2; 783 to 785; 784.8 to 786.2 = 0.17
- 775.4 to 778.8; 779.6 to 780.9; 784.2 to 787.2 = 0.04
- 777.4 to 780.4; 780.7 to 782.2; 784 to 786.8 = 0.07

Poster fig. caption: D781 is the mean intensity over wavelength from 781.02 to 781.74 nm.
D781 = 4.95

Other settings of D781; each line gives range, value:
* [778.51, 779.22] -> 5.26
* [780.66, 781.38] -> 4.71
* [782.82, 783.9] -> 4.74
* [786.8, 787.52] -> 5.14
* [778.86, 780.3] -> 4.98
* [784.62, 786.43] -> 5.34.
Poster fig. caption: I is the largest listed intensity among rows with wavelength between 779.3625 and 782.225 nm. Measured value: 5.66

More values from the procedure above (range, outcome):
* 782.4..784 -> 6.51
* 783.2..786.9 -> 5.76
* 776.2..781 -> 7.52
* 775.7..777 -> 5.12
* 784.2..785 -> 4.97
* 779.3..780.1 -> 5.05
